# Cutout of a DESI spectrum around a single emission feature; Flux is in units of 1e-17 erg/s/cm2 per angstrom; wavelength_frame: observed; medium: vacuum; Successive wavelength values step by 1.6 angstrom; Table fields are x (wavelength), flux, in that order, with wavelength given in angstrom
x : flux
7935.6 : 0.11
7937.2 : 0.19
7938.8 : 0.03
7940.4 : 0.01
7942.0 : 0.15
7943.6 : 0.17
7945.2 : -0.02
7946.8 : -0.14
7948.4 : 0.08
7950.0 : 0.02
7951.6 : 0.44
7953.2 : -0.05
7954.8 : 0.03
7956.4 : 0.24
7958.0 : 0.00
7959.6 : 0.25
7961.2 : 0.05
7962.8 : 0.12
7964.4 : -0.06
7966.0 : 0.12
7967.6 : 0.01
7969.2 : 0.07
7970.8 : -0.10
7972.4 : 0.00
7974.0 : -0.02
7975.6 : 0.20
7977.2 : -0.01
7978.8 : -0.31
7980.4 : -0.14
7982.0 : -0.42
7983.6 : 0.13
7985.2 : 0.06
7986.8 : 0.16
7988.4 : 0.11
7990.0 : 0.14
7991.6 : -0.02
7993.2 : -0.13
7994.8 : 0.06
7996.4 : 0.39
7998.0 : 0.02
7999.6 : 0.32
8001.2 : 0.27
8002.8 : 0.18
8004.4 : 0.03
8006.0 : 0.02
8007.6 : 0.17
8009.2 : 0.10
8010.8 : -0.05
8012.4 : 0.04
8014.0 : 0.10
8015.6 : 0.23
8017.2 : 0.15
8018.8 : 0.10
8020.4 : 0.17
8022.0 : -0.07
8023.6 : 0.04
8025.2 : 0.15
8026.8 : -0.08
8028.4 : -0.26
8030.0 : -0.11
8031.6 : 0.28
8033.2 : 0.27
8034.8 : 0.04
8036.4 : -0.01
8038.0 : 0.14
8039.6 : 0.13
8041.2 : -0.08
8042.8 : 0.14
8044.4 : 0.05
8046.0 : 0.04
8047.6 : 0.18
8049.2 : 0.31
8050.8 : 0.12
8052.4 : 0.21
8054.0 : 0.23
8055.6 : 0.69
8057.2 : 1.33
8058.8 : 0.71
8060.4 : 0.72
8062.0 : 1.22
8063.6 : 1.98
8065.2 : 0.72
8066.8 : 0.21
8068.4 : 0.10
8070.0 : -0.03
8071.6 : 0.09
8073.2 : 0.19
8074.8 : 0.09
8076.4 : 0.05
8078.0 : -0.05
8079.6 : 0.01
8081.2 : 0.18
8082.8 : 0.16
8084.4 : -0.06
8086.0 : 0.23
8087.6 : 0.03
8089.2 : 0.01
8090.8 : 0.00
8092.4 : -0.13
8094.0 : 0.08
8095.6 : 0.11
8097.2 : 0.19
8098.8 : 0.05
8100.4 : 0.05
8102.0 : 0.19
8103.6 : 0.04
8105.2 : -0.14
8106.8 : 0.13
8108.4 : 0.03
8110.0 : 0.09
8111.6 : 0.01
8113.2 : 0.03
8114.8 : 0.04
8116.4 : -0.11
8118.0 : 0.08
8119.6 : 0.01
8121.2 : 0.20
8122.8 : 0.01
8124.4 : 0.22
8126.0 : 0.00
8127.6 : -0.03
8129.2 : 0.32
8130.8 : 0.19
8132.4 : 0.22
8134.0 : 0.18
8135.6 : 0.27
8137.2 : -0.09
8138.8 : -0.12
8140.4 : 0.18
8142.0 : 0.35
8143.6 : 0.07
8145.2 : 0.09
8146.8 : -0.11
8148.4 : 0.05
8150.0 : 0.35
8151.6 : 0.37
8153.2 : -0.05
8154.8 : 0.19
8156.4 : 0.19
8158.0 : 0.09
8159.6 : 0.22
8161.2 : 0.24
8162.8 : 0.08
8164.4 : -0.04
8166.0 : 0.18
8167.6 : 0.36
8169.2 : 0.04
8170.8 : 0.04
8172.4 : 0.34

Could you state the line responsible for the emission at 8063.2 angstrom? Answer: [O II] 3727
